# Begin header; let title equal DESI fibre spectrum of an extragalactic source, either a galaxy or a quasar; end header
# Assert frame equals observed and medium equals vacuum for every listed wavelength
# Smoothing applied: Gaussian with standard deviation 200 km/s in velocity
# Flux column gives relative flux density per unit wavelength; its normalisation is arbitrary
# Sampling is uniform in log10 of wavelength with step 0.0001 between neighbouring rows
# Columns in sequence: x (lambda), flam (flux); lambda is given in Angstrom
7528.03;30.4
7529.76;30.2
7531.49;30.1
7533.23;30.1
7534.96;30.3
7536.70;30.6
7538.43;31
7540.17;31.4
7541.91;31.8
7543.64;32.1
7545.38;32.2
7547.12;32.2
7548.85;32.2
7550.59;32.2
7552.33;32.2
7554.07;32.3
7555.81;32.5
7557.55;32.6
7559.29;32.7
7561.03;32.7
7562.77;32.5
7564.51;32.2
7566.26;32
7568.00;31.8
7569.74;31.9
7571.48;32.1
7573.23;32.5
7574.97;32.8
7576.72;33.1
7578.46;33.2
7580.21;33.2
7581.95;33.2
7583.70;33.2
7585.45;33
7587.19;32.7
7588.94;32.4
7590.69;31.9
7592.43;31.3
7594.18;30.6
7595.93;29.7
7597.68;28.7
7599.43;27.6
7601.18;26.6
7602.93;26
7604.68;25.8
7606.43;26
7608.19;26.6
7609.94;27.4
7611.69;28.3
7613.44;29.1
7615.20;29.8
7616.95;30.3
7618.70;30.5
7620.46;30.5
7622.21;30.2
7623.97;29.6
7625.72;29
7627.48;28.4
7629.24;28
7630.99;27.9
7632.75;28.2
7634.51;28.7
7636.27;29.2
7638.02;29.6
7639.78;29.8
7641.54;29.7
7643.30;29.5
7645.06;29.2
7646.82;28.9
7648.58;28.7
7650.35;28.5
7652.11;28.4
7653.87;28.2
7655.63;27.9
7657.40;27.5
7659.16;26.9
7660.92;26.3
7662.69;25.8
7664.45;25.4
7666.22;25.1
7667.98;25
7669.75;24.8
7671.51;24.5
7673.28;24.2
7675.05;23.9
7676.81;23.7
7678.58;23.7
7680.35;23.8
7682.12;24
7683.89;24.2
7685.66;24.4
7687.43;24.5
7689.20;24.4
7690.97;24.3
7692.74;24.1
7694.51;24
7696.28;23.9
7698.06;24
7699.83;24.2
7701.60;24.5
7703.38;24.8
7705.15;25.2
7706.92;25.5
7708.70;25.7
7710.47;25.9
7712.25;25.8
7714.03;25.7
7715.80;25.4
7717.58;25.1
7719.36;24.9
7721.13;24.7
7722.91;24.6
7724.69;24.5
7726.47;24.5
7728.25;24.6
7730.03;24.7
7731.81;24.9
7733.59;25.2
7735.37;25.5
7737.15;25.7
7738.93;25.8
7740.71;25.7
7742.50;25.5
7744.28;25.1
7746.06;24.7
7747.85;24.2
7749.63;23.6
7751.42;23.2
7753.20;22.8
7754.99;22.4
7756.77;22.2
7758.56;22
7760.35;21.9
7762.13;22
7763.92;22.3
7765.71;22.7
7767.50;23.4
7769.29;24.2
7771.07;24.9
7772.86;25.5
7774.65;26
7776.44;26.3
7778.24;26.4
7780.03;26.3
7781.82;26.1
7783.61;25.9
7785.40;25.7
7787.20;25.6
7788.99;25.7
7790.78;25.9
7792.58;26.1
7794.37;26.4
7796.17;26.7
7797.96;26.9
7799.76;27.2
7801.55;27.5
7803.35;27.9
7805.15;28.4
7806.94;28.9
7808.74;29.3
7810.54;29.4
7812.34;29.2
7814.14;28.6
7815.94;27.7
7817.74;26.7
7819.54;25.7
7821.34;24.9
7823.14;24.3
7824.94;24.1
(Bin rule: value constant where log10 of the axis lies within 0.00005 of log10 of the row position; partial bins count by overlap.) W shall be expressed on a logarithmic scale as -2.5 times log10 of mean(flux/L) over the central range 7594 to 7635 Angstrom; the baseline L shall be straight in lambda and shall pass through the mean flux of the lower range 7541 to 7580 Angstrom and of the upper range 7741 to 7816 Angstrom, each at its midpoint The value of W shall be 0.08 mag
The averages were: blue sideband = 32.4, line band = 28.4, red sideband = 25.5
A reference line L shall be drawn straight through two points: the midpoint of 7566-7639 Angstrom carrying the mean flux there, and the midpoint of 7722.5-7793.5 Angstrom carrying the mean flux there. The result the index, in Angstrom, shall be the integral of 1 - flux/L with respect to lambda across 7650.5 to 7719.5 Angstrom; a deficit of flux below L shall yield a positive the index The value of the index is 5.1 Angstrom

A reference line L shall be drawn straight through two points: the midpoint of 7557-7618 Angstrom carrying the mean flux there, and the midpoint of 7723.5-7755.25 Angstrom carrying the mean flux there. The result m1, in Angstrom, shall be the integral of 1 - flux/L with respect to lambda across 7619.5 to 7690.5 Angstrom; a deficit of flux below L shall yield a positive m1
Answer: 2.7 Angstrom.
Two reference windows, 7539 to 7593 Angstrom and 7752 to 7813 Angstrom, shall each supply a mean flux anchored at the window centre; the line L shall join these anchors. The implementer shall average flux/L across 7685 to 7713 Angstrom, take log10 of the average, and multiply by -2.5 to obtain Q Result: 0.14 mag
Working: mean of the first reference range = 32.4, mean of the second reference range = 25.6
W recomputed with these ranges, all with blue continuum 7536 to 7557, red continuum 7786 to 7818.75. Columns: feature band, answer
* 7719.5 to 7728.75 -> 0.17 mag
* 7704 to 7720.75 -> 0.14 mag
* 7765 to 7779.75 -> 0.12 mag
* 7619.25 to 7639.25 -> 0.05 mag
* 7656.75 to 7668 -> 0.15 mag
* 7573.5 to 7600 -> -0.02 mag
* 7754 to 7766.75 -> 0.26 mag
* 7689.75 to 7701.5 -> 0.21 mag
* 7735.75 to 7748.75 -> 0.13 mag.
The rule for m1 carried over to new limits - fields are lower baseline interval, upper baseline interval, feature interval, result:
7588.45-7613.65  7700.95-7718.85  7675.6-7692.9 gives 1.3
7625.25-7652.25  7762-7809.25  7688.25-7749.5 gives 5.3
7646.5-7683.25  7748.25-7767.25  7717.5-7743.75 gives -1.7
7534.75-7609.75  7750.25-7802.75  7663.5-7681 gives 2.3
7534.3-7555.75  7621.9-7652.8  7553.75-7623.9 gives -0.7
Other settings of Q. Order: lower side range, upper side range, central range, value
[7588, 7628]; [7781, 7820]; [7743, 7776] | 0.17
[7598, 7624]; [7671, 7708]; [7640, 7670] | -0.06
